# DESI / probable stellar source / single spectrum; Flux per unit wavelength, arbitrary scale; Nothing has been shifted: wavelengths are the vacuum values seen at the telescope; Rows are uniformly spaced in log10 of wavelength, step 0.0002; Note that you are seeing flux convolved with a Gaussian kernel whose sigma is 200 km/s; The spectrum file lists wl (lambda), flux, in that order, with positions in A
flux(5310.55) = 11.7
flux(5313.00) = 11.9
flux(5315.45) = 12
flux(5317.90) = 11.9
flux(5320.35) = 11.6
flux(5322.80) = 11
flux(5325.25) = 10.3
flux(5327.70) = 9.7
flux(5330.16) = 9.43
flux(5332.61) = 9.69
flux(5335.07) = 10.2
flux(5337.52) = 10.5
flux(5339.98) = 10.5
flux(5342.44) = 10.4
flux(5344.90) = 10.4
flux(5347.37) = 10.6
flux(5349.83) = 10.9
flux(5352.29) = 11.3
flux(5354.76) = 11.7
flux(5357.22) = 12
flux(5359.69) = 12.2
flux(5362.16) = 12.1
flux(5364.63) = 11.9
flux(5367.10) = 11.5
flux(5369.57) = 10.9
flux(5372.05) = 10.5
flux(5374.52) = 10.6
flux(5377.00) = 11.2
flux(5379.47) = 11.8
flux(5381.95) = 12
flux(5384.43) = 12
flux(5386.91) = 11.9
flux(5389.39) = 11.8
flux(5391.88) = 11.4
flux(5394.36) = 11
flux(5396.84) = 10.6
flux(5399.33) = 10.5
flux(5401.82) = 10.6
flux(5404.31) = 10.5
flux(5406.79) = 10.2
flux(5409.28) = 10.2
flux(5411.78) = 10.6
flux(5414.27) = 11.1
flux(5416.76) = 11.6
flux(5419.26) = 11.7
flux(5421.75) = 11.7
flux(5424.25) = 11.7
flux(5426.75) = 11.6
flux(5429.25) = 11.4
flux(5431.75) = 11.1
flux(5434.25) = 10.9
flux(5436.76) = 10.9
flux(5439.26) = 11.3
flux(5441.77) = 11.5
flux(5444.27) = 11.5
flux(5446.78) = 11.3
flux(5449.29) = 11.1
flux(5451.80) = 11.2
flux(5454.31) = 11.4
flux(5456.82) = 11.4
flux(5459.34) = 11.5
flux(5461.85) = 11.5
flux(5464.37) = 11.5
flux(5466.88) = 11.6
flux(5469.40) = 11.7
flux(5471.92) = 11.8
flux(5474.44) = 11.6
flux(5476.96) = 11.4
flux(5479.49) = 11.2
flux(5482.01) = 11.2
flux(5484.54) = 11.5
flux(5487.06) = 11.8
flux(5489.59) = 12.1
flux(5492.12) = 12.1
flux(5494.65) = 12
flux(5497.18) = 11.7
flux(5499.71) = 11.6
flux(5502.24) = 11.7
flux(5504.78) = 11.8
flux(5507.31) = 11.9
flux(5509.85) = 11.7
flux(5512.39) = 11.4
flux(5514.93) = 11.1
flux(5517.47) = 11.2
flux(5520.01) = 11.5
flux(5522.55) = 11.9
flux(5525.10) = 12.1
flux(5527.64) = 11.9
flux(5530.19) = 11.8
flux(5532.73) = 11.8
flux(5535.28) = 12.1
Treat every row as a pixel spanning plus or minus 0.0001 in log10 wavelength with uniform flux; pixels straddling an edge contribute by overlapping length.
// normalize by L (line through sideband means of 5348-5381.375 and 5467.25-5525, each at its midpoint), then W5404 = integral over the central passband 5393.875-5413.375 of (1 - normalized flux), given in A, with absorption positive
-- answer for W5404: 1.7 A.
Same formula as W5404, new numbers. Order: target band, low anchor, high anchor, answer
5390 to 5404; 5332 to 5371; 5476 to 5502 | 0.53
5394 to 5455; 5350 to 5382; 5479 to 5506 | 2.64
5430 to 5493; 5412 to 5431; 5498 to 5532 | 0.66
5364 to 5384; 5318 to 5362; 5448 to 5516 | -0.60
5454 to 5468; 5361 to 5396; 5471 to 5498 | 0.16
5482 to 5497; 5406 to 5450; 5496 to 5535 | -0.37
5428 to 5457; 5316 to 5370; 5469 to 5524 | 0.38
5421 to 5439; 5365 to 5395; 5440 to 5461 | 0.09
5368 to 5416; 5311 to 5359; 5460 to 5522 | 0.48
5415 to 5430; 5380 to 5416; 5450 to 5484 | -0.55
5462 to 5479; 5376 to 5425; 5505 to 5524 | -0.24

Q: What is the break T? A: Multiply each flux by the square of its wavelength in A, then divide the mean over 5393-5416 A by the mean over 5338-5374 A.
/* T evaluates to 0.97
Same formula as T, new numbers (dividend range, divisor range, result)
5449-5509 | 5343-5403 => 1.07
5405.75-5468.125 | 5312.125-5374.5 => 1.06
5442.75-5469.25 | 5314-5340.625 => 1.13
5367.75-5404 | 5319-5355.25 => 1.08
